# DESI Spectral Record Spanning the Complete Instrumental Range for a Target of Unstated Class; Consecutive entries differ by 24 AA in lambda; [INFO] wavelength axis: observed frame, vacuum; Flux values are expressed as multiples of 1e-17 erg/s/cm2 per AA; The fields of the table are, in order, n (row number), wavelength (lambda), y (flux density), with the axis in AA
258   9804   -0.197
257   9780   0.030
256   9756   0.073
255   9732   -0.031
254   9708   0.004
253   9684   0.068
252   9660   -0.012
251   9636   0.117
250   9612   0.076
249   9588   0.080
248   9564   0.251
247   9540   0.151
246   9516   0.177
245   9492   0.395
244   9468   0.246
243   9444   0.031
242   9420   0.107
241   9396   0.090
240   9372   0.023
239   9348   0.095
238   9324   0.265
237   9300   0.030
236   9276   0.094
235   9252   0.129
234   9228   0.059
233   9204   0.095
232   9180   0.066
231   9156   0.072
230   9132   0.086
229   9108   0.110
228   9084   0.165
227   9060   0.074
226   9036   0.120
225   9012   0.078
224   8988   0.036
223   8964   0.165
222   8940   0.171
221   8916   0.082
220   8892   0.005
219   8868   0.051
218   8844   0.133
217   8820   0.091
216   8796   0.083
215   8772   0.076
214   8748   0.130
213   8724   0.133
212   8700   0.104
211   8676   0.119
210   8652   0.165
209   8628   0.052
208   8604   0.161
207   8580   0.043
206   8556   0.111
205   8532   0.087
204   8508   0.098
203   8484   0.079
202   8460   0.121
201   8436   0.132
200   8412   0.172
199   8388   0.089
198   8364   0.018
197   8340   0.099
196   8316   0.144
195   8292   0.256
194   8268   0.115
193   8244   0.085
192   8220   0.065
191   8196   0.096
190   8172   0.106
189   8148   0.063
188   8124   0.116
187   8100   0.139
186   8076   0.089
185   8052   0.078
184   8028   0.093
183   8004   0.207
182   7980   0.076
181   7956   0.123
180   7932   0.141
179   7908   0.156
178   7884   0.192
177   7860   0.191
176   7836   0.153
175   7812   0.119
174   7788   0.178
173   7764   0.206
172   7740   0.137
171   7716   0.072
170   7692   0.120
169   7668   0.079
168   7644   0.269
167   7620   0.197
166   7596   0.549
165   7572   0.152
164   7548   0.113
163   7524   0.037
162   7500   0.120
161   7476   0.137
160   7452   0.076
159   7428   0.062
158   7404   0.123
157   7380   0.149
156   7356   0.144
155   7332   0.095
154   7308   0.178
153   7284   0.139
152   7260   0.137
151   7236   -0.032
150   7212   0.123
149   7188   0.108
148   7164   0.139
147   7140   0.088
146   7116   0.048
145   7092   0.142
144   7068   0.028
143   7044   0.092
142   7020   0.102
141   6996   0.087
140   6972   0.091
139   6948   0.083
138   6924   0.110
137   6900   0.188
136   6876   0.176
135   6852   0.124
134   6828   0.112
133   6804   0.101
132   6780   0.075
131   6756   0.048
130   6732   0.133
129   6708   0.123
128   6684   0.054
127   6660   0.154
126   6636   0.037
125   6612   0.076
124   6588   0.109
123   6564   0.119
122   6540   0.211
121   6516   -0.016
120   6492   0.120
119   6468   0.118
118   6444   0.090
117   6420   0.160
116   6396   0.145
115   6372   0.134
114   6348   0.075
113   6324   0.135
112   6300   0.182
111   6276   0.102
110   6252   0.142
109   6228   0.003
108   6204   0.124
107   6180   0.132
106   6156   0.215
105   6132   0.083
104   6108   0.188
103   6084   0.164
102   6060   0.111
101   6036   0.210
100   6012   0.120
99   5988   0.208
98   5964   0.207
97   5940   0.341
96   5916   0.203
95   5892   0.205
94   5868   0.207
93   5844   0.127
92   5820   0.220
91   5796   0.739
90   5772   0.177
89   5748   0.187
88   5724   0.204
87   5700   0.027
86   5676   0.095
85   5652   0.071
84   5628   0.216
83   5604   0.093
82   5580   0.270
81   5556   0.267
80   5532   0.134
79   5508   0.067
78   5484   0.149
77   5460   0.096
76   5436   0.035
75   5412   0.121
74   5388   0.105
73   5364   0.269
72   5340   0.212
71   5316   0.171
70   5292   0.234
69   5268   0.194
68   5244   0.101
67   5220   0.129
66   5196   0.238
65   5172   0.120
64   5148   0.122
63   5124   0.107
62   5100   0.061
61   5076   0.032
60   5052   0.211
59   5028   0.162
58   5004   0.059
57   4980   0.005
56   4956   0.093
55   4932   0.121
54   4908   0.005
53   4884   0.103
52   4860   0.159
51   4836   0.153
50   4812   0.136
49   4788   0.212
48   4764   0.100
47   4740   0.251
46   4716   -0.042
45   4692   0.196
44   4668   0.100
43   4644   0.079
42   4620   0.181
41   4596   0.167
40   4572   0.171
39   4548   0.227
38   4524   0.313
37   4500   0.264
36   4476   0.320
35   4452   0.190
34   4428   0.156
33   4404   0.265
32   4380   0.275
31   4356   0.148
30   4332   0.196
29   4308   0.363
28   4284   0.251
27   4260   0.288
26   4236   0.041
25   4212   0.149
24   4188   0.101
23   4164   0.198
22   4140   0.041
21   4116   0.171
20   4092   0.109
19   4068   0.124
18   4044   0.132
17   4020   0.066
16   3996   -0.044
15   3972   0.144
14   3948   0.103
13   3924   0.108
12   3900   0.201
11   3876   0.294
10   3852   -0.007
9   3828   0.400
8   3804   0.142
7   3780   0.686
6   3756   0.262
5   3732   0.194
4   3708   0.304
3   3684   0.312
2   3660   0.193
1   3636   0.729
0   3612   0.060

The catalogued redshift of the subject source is 0.158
